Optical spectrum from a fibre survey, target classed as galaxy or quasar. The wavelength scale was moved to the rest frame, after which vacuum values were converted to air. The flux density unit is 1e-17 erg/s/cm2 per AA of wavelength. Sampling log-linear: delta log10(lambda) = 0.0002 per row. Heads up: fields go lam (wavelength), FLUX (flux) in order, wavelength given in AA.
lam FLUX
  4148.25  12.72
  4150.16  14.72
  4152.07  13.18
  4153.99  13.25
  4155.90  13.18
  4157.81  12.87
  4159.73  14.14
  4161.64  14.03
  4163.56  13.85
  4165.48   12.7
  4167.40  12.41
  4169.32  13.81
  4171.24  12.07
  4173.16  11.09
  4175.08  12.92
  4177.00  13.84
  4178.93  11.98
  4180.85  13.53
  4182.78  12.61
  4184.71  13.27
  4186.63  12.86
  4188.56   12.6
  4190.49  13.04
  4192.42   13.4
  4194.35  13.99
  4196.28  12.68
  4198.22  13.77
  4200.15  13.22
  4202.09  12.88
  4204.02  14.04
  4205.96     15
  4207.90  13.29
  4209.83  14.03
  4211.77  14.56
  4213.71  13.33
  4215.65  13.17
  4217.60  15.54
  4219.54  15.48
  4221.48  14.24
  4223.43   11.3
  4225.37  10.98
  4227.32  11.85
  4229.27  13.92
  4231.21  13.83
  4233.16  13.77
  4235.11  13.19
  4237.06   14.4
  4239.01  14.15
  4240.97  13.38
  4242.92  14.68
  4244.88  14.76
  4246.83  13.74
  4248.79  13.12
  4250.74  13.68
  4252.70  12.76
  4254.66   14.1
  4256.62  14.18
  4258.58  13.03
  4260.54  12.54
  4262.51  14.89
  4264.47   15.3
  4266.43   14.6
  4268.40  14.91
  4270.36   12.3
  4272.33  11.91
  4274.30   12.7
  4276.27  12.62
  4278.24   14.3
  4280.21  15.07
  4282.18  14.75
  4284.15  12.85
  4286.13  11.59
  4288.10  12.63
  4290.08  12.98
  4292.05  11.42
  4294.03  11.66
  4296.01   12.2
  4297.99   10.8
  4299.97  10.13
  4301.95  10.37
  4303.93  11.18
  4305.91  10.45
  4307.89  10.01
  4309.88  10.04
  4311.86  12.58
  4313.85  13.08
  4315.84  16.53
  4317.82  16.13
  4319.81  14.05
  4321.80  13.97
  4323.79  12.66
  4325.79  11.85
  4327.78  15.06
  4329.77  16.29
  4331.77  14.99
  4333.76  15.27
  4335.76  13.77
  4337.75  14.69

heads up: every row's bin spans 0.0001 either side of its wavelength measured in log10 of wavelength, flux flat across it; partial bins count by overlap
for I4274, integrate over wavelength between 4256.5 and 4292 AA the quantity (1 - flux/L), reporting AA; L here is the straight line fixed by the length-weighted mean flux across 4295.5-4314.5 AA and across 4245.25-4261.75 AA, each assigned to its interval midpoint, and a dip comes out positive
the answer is -2.7 AA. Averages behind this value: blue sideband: 13.5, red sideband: 11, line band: 13.4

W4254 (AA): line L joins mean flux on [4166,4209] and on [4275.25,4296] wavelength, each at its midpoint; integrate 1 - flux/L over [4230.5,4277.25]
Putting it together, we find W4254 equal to -2.48 AA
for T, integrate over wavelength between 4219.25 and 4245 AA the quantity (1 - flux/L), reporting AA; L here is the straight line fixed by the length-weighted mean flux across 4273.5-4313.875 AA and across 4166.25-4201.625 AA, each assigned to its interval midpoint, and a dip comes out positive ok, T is -1.9 AA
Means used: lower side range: 12.9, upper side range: 12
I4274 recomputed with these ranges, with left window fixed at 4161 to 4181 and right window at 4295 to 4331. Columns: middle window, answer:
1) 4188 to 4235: -2.5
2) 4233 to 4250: -1.5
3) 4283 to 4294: 0.4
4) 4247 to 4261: -0.7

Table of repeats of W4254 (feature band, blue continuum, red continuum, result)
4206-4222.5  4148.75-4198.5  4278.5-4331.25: -1.56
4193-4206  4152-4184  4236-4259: -0.20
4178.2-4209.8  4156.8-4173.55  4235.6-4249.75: 0.28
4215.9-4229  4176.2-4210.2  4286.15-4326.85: -0.22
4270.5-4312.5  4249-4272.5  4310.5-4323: 5.97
